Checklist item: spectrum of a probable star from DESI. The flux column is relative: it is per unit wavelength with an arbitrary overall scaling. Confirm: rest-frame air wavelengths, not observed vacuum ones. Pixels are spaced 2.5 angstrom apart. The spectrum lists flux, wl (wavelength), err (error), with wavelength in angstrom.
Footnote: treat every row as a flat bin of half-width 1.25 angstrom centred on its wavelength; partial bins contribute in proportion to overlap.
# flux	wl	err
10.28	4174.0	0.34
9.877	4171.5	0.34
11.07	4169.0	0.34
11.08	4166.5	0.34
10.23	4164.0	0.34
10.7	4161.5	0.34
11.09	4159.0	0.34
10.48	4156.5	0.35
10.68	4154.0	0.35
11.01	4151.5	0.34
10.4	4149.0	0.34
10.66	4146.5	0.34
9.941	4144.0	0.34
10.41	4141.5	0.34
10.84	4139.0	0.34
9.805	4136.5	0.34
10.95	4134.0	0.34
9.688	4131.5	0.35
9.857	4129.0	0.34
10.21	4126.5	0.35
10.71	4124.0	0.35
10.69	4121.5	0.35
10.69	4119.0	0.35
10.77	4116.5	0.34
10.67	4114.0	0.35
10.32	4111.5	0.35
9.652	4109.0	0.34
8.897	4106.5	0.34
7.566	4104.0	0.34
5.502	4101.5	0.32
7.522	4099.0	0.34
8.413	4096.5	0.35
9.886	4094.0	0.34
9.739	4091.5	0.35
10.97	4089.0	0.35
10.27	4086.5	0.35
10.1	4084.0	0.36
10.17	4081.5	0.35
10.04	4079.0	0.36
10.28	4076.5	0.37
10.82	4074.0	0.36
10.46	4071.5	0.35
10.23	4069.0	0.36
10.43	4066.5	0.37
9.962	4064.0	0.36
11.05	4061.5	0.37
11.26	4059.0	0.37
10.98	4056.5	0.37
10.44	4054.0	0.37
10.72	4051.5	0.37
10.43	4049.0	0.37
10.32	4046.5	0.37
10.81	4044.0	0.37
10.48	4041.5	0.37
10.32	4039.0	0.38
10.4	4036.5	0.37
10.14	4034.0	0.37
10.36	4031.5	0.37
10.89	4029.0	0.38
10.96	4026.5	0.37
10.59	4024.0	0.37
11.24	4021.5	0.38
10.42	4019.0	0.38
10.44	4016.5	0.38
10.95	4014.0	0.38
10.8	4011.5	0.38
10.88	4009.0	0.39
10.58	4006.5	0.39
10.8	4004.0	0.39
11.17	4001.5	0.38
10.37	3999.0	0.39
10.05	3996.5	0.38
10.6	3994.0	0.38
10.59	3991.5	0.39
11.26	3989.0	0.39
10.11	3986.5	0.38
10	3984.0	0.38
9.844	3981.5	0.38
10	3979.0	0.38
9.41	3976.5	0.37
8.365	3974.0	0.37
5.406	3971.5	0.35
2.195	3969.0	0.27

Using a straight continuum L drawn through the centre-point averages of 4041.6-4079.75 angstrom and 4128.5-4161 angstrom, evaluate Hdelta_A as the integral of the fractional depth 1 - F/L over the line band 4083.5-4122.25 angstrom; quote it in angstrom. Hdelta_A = 3.9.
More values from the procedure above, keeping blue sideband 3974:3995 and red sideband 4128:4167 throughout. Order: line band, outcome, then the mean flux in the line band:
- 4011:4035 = -1.1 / 10.7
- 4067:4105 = 3.1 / 9.5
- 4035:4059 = -0.8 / 10.6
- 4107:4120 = 0.1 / 10.3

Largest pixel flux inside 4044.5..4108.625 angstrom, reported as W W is 11.26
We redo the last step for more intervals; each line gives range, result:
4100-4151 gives 10.95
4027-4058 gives 10.98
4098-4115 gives 10.67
